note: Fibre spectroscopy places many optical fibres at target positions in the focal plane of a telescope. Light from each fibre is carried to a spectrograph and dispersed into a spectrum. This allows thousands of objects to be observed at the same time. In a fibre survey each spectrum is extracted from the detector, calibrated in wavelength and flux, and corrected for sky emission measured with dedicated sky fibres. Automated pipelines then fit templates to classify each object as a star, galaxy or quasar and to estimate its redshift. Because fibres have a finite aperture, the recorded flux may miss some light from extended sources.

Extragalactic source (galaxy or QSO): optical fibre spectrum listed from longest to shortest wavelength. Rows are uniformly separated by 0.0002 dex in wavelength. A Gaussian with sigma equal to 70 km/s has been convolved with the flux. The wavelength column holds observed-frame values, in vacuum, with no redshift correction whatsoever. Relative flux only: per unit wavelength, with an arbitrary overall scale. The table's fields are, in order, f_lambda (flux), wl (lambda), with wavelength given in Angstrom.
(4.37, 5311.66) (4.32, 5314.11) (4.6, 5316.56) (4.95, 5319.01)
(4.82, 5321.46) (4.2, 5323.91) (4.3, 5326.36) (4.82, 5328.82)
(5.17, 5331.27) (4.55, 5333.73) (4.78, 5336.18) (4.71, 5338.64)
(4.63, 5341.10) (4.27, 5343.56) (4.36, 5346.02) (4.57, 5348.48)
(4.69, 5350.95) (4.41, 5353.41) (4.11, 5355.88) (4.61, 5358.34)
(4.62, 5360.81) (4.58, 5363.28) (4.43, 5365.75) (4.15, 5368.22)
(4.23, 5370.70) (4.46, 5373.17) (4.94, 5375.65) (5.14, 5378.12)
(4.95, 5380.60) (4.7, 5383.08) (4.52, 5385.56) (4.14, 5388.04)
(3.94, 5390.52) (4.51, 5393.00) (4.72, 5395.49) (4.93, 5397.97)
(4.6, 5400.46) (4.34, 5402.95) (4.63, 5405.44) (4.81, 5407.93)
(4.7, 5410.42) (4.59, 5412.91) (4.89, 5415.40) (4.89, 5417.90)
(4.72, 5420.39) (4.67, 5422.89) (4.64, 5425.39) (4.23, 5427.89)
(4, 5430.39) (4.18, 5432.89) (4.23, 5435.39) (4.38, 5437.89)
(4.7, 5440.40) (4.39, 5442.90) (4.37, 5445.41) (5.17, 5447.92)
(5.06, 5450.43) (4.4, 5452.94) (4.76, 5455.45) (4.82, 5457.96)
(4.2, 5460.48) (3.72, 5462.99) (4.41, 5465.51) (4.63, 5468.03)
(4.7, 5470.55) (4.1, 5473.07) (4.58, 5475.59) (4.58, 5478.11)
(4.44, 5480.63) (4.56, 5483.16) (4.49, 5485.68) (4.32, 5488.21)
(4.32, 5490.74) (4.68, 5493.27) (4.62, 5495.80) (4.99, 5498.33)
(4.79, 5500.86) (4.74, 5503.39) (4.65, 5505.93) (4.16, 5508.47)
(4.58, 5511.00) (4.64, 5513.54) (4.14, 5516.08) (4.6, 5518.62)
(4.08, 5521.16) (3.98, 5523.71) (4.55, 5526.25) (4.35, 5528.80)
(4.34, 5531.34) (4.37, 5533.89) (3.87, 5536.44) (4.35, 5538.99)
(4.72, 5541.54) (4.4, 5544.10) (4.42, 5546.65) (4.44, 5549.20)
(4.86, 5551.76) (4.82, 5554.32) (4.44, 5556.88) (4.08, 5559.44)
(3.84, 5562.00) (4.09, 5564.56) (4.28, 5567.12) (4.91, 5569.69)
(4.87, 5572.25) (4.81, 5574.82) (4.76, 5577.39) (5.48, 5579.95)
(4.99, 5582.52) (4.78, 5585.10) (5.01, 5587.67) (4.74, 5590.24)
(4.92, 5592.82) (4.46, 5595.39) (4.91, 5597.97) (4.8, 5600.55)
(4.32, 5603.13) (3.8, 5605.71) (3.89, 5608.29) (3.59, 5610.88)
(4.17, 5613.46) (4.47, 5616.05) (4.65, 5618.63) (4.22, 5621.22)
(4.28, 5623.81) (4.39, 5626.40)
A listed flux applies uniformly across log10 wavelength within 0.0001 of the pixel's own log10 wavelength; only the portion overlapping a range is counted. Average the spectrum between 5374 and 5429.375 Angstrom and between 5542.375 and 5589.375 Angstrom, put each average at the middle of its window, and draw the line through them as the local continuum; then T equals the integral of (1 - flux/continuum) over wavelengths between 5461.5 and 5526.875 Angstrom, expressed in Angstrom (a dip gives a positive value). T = 2.4 Angstrom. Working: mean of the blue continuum 4.64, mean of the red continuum 4.63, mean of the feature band 4.46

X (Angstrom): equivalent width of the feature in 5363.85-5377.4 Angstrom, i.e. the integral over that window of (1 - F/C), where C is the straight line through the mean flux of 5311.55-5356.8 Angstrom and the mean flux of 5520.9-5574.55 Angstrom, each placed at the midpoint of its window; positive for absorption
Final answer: 0.2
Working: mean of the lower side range 4.57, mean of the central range 4.48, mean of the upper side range 4.4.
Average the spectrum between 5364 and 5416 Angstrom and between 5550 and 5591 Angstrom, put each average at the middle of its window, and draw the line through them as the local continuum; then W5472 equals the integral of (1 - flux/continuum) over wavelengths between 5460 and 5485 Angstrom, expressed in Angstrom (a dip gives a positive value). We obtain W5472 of 1.2 Angstrom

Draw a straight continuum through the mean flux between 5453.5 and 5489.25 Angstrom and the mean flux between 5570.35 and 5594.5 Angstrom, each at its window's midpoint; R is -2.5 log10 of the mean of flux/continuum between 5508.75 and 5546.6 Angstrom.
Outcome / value 0.081 mag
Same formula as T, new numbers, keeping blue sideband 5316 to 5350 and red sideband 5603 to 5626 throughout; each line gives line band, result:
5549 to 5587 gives -3.7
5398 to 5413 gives -0.5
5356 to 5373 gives 0.6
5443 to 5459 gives -1.1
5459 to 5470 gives 0.3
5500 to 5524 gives -0.7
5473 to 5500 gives -1.1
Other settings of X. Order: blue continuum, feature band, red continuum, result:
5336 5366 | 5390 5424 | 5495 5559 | -1.16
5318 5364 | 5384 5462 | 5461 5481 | -1.59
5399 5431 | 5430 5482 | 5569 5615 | 1.50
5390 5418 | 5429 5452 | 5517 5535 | 0.23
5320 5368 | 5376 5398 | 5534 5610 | -0.29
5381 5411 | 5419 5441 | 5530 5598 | 0.71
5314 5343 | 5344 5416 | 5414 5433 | 0.67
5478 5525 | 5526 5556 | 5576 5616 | 0.46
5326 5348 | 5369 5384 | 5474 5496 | -0.40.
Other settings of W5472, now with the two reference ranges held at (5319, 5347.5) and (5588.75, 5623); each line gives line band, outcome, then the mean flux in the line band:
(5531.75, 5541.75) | 0.35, 4.29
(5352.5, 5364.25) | 0.33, 4.47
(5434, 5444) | 0.23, 4.43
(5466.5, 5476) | 0.01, 4.49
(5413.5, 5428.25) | -0.50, 4.7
